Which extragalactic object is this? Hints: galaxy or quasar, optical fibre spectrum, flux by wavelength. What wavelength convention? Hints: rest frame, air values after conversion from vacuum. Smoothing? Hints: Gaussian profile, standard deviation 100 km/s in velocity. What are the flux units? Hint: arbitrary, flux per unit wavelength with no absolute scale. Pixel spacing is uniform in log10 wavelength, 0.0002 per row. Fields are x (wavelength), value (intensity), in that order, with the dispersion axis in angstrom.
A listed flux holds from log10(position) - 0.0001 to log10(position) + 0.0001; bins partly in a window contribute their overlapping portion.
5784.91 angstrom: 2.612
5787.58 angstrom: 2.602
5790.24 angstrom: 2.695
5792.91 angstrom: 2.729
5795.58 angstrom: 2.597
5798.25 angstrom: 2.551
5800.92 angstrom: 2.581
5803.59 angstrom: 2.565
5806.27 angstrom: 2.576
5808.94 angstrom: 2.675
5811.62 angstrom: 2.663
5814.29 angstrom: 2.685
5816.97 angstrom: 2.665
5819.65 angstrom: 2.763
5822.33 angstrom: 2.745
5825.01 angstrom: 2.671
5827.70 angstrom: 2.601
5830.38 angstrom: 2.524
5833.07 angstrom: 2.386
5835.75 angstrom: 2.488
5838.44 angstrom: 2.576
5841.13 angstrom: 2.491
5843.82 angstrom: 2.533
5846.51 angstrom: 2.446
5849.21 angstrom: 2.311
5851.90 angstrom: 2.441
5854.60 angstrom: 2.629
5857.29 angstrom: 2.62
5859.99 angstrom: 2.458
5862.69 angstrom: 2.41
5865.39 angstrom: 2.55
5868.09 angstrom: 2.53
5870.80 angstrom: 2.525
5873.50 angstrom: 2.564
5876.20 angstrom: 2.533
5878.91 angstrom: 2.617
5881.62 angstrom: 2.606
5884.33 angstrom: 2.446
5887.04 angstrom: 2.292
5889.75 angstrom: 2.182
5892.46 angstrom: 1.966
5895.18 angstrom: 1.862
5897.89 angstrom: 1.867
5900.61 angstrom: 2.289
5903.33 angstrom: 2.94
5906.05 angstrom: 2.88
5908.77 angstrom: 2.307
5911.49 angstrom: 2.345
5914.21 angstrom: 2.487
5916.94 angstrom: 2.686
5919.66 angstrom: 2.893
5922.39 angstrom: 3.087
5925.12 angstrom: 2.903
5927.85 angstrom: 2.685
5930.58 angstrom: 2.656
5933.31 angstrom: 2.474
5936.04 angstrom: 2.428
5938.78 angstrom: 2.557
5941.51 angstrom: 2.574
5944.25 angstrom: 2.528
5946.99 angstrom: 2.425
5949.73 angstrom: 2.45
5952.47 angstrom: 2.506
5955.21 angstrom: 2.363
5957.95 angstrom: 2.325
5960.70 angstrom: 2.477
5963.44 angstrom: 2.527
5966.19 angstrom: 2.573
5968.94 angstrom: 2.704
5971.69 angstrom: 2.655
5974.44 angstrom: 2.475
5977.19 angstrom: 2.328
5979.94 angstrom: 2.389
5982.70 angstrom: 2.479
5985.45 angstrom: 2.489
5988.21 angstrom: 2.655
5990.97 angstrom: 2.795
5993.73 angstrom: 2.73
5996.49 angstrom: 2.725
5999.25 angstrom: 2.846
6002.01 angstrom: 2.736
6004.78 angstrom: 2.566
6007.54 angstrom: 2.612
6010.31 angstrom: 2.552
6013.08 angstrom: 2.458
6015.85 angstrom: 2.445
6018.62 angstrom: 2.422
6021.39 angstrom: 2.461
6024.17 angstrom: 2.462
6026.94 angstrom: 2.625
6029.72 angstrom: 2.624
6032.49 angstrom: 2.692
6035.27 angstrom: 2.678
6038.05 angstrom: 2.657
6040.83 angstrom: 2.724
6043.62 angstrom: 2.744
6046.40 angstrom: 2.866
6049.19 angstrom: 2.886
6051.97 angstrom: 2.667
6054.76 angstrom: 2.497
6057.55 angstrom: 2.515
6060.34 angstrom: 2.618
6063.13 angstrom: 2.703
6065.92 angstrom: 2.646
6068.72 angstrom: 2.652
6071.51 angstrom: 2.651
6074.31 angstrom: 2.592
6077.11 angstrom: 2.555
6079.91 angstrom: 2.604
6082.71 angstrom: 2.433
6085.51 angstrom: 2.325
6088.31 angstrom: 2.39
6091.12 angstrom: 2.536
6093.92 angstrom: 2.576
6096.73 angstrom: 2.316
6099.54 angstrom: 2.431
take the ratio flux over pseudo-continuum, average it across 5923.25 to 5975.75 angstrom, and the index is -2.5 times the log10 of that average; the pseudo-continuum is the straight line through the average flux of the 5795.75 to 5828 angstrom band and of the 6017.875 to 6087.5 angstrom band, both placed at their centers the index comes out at 0.03 mag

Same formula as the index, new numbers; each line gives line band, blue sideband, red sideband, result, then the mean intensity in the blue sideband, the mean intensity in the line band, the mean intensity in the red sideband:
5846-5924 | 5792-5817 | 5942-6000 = 0.05 mag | 2.63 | 2.48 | 2.54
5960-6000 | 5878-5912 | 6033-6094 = -0.04 mag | 2.35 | 2.59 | 2.62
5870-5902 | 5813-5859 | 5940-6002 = 0.11 mag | 2.56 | 2.31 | 2.55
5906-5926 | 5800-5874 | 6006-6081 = -0.04 mag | 2.56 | 2.68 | 2.62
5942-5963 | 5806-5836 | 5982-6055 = 0.08 mag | 2.63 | 2.45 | 2.64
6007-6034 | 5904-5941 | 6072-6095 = 0.01 mag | 2.65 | 2.53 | 2.51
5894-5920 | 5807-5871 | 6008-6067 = 0.06 mag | 2.56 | 2.44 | 2.62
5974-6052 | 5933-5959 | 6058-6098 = -0.05 mag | 2.46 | 2.61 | 2.54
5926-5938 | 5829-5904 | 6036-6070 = -0.02 mag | 2.43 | 2.57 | 2.68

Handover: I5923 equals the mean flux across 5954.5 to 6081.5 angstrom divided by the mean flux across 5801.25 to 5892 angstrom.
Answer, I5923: 1.03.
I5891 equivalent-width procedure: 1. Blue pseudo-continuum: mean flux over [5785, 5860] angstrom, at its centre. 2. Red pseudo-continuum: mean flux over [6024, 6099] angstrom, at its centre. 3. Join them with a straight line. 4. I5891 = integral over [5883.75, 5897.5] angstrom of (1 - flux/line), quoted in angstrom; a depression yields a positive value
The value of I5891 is 2.5 angstrom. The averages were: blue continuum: 2.58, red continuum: 2.6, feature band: 2.11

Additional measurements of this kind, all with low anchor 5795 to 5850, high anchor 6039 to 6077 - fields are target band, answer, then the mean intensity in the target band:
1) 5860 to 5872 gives 0.4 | 2.5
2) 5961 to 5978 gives 0.6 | 2.55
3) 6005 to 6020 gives 0.8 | 2.5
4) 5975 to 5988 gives 1.0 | 2.45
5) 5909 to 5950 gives 0.2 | 2.61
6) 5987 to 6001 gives -0.6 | 2.75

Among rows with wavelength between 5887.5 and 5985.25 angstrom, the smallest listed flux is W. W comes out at 1.862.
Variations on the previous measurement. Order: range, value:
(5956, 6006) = 2.325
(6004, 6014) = 2.458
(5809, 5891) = 2.182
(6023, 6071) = 2.462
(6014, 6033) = 2.422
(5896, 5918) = 1.867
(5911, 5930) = 2.345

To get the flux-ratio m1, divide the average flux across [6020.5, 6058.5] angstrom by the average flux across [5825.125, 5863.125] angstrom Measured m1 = 1.06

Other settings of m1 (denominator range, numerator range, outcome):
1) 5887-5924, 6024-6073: 1.09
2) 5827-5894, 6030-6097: 1.06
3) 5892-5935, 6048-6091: 1.02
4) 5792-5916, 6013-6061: 1.05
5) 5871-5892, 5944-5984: 1.01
